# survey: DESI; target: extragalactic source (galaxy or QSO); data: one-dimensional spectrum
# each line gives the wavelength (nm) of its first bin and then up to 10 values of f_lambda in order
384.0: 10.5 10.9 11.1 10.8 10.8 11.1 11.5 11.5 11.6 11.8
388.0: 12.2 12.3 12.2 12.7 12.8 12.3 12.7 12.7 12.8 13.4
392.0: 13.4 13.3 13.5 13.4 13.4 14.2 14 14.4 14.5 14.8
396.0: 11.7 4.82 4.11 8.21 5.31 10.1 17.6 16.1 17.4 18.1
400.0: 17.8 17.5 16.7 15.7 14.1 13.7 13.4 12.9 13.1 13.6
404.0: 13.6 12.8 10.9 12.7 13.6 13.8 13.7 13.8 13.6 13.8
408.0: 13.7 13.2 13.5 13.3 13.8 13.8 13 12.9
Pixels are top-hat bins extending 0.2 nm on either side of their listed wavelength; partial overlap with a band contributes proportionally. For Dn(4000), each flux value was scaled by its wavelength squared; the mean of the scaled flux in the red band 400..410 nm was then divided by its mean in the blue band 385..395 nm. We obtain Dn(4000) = 1.2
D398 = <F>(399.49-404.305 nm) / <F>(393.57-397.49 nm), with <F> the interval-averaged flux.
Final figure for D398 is 1.33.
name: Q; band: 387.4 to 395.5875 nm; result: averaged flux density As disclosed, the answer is 13.1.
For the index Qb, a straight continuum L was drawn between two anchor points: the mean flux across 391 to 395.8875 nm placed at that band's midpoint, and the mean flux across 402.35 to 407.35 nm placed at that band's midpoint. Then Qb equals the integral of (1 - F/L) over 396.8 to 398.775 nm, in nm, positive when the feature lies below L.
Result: 0.48 nm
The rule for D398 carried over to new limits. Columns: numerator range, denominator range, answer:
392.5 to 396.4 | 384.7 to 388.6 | 1.16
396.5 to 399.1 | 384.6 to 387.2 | 0.92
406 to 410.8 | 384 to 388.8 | 1.19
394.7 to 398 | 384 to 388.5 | 0.85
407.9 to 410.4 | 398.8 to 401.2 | 0.78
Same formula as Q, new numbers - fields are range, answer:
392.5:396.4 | 13.3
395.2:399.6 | 11.5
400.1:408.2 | 13.9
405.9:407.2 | 13.7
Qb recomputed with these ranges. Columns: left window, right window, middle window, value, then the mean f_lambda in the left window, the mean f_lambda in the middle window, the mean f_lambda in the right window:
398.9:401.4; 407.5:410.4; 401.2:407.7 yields 0.83 nm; 17.2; 13.4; 13.5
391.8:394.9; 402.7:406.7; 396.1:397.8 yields 0.95 nm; 13.7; 5.97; 13.1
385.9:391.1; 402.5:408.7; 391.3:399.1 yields 0.23 nm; 12.1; 12.2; 13.3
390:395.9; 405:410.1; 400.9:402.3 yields -0.11 nm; 13.5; 14.6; 13.6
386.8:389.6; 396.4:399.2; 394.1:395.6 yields -0.48 nm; 12.1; 14.4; 10.4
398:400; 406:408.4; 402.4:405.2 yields 0.39 nm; 16.6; 12.8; 13.7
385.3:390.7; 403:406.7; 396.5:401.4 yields -0.31 nm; 12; 13.5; 13.1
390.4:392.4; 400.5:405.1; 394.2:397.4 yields 0.60 nm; 13.1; 10.8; 13.7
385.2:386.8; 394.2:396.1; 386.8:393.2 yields -0.13 nm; 11.1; 12.6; 14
